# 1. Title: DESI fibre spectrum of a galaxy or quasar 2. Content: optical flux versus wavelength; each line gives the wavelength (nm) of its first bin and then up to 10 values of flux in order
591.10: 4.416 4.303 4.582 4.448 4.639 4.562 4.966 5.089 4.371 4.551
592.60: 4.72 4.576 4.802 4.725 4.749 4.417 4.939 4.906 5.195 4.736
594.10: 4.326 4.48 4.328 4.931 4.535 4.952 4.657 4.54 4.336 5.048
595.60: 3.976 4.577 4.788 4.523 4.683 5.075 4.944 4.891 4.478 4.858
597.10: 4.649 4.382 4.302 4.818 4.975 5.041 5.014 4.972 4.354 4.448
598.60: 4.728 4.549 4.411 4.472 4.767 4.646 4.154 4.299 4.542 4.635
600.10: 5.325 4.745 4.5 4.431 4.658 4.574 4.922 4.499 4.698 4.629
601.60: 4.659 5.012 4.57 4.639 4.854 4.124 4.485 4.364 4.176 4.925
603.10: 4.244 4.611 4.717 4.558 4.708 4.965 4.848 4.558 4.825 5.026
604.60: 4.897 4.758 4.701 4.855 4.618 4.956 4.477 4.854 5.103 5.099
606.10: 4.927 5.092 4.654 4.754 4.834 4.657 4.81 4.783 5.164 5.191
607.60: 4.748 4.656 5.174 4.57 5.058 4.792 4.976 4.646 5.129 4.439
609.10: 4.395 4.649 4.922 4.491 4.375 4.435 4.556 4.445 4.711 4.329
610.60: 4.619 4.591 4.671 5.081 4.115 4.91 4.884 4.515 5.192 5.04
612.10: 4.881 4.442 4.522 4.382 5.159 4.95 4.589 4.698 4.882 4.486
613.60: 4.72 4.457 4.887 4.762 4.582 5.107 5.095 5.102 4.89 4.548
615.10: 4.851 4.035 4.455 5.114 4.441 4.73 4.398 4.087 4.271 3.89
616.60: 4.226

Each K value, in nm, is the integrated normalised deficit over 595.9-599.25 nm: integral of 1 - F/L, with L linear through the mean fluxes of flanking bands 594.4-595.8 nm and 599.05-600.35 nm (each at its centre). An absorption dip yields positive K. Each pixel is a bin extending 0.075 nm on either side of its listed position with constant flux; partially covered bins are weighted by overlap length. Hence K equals -0.06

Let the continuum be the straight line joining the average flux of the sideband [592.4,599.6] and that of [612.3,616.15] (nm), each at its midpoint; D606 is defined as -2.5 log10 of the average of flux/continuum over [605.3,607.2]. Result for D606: -0.037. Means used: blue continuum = 4.66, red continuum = 4.7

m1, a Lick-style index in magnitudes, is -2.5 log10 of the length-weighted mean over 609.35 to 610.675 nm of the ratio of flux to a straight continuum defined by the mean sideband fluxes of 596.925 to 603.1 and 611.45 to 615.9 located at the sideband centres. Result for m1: 0.04 mag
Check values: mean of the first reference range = 4.62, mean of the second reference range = 4.75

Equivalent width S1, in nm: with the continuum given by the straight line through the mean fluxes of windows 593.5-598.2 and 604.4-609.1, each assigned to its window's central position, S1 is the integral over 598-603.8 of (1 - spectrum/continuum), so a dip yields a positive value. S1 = 0.21 nm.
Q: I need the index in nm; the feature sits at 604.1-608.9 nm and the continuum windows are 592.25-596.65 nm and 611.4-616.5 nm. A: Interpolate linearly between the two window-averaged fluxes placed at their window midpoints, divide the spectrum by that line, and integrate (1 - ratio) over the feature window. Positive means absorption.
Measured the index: -0.18 nm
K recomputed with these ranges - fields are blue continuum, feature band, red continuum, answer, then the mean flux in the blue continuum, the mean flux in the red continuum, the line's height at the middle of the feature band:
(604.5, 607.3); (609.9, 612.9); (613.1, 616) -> 0.04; 4.83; 4.72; 4.76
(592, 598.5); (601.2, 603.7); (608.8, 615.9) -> 0.06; 4.69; 4.69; 4.69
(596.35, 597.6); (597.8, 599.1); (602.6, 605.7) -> 0.01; 4.69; 4.7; 4.69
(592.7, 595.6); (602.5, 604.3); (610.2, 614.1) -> 0.03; 4.68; 4.71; 4.69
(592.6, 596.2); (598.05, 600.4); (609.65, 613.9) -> 0.03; 4.66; 4.67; 4.66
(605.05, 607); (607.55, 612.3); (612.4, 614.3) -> 0.07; 4.84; 4.71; 4.77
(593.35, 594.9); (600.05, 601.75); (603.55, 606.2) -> 0.03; 4.71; 4.83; 4.79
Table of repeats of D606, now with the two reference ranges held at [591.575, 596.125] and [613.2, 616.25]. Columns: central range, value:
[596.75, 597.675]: 0.01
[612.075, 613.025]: -0.01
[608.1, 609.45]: -0.02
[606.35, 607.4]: -0.03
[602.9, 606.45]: -0.03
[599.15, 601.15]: 0.01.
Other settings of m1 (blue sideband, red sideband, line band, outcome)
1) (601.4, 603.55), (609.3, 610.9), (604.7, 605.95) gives -0.06 mag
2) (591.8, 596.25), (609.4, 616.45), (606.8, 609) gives -0.05 mag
